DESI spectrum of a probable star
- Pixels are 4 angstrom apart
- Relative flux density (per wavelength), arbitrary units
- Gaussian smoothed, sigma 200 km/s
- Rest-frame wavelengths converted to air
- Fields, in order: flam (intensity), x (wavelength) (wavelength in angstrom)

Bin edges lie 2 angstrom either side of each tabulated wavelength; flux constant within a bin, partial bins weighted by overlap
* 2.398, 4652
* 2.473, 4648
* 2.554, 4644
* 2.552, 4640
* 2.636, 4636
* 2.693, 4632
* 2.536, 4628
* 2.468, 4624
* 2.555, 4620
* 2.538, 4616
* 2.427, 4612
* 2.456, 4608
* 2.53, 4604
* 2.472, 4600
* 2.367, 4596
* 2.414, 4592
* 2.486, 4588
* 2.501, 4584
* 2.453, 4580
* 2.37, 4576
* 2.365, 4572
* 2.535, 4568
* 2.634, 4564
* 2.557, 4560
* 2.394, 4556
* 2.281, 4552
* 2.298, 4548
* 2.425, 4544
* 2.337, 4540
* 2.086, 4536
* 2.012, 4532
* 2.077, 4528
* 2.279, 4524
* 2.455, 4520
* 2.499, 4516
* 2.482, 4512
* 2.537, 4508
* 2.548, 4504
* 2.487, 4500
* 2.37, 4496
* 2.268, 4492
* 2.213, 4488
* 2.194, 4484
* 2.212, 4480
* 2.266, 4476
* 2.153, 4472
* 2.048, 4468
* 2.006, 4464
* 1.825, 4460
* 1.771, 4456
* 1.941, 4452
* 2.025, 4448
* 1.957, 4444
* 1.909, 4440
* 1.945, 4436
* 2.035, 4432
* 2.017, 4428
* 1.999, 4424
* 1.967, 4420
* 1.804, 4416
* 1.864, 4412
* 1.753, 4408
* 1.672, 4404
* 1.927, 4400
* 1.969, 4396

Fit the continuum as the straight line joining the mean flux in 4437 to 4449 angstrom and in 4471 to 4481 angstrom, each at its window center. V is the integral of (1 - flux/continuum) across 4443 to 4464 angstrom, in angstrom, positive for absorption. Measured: 1.3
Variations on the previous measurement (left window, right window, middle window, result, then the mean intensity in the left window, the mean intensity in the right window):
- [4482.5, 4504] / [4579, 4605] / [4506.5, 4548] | 1.0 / 2.33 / 2.46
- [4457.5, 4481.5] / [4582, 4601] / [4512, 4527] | -1.2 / 2.08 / 2.45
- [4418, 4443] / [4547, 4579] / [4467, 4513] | -2.8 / 1.98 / 2.43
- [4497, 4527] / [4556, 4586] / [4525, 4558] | 3.0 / 2.45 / 2.48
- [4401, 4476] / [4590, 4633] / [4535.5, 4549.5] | -0.2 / 1.94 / 2.49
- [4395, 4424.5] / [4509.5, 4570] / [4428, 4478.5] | 0.8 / 1.86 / 2.36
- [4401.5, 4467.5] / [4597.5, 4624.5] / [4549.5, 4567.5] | -1.2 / 1.91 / 2.49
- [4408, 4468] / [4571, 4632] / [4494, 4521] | -4.0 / 1.93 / 2.47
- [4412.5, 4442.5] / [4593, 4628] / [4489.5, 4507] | -2.2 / 1.95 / 2.48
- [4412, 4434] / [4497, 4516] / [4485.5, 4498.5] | 0.7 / 1.96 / 2.5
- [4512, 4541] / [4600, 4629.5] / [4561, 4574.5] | -0.8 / 2.26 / 2.5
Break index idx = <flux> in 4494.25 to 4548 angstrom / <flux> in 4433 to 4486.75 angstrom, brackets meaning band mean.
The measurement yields 1.16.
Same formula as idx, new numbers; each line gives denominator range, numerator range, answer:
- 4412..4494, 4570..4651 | 1.23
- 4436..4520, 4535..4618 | 1.11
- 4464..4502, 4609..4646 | 1.14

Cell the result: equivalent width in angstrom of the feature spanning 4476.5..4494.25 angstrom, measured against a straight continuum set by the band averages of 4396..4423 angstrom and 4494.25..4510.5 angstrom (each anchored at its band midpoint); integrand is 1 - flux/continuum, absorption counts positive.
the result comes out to 1.1 angstrom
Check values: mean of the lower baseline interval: 1.85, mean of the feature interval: 2.23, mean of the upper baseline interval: 2.49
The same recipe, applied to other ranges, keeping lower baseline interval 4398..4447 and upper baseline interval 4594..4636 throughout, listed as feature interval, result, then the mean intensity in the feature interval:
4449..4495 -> -0.50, 2.09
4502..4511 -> -1.51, 2.54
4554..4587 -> -1.48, 2.48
